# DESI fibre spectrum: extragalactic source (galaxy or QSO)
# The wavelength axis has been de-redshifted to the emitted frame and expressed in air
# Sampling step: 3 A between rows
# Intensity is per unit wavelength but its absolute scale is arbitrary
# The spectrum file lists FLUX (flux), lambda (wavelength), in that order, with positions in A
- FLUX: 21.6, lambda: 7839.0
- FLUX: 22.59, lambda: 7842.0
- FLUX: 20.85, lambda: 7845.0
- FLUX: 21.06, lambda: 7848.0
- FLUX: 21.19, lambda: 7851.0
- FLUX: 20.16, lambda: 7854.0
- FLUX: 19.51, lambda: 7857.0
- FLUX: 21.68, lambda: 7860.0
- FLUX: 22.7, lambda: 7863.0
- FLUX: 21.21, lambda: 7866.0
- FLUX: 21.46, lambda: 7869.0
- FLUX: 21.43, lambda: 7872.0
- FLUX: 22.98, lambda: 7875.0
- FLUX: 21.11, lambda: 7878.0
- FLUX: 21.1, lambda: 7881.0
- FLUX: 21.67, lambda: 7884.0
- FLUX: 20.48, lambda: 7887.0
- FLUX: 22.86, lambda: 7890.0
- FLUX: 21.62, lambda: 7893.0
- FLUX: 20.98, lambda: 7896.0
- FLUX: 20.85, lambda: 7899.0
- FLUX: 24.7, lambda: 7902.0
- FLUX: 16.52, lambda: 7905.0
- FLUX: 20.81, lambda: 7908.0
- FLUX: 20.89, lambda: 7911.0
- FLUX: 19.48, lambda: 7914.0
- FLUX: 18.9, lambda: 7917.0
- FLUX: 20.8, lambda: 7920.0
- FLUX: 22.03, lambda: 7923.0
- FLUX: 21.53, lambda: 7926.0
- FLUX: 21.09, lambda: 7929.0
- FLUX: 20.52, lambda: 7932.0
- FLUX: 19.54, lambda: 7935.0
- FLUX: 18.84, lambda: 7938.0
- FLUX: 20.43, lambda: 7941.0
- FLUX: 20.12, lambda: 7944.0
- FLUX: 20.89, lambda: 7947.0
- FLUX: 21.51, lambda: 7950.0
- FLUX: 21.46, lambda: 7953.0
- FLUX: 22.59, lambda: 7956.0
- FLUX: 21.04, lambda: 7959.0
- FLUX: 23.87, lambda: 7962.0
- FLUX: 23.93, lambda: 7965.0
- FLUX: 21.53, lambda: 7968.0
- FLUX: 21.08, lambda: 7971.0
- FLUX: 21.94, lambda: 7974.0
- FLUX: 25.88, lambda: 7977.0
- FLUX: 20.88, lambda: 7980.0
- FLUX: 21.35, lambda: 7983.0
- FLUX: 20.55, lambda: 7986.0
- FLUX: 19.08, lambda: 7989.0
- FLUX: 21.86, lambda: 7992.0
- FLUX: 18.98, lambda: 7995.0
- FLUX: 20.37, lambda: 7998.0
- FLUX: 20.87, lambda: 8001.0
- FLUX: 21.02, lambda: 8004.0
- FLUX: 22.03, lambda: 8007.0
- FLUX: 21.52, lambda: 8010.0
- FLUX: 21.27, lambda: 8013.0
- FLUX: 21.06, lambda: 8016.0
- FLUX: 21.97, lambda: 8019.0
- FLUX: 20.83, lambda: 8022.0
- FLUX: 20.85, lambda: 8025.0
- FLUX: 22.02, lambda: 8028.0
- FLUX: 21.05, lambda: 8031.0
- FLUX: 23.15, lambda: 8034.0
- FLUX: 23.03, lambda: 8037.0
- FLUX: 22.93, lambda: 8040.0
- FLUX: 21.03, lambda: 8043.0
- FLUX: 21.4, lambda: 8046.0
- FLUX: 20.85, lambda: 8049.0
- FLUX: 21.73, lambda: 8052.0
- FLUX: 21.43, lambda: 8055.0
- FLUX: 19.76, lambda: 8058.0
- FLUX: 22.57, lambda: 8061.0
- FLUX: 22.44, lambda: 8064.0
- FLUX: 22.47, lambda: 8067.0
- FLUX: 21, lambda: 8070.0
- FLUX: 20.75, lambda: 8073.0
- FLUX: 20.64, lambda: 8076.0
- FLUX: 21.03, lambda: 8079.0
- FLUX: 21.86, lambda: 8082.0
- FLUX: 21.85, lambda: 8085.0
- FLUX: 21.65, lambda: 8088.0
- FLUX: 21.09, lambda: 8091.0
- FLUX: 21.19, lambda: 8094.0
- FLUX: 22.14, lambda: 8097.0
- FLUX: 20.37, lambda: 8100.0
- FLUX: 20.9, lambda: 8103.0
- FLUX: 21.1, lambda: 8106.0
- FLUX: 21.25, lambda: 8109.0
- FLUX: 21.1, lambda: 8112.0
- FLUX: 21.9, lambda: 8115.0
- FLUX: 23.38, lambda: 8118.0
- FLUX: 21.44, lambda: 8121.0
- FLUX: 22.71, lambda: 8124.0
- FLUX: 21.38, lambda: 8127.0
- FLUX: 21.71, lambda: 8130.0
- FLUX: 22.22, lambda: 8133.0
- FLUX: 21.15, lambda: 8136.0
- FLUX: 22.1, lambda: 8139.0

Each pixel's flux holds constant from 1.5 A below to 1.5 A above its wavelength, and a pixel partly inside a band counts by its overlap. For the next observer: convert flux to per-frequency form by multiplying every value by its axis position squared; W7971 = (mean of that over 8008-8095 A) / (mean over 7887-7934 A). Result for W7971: 1.07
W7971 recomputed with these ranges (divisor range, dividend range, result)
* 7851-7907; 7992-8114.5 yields 1.05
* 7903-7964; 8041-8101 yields 1.07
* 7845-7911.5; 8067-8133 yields 1.07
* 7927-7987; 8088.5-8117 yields 1.03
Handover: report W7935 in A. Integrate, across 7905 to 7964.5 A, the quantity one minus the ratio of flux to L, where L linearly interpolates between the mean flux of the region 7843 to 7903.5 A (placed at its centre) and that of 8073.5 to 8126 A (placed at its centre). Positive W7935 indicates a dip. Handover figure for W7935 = 1.9 A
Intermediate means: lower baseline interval 21.5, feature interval 20.8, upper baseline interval 21.5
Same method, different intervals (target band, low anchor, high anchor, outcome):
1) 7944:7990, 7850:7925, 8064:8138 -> -1.21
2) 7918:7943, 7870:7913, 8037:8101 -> 0.89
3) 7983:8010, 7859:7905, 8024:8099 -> 1.14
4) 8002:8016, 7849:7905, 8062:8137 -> 0.06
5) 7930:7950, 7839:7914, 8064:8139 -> 1.06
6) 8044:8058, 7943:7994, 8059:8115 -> 0.22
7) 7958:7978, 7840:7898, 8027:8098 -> -1.12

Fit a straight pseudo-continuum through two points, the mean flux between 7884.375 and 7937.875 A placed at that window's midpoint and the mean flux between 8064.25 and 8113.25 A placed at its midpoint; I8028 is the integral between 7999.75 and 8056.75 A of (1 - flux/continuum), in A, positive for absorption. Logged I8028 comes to -1.2 A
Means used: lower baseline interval 20.8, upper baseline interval 21.3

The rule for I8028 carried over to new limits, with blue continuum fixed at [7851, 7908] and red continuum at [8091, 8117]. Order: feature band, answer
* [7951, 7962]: -0.4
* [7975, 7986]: -0.6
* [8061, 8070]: -0.4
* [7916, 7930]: 0.2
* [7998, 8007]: 0.1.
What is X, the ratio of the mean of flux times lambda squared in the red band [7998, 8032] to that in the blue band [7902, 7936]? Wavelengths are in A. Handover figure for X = 1.07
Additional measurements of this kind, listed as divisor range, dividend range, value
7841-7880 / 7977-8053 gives 1.04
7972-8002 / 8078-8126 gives 1.05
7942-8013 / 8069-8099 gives 1.02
